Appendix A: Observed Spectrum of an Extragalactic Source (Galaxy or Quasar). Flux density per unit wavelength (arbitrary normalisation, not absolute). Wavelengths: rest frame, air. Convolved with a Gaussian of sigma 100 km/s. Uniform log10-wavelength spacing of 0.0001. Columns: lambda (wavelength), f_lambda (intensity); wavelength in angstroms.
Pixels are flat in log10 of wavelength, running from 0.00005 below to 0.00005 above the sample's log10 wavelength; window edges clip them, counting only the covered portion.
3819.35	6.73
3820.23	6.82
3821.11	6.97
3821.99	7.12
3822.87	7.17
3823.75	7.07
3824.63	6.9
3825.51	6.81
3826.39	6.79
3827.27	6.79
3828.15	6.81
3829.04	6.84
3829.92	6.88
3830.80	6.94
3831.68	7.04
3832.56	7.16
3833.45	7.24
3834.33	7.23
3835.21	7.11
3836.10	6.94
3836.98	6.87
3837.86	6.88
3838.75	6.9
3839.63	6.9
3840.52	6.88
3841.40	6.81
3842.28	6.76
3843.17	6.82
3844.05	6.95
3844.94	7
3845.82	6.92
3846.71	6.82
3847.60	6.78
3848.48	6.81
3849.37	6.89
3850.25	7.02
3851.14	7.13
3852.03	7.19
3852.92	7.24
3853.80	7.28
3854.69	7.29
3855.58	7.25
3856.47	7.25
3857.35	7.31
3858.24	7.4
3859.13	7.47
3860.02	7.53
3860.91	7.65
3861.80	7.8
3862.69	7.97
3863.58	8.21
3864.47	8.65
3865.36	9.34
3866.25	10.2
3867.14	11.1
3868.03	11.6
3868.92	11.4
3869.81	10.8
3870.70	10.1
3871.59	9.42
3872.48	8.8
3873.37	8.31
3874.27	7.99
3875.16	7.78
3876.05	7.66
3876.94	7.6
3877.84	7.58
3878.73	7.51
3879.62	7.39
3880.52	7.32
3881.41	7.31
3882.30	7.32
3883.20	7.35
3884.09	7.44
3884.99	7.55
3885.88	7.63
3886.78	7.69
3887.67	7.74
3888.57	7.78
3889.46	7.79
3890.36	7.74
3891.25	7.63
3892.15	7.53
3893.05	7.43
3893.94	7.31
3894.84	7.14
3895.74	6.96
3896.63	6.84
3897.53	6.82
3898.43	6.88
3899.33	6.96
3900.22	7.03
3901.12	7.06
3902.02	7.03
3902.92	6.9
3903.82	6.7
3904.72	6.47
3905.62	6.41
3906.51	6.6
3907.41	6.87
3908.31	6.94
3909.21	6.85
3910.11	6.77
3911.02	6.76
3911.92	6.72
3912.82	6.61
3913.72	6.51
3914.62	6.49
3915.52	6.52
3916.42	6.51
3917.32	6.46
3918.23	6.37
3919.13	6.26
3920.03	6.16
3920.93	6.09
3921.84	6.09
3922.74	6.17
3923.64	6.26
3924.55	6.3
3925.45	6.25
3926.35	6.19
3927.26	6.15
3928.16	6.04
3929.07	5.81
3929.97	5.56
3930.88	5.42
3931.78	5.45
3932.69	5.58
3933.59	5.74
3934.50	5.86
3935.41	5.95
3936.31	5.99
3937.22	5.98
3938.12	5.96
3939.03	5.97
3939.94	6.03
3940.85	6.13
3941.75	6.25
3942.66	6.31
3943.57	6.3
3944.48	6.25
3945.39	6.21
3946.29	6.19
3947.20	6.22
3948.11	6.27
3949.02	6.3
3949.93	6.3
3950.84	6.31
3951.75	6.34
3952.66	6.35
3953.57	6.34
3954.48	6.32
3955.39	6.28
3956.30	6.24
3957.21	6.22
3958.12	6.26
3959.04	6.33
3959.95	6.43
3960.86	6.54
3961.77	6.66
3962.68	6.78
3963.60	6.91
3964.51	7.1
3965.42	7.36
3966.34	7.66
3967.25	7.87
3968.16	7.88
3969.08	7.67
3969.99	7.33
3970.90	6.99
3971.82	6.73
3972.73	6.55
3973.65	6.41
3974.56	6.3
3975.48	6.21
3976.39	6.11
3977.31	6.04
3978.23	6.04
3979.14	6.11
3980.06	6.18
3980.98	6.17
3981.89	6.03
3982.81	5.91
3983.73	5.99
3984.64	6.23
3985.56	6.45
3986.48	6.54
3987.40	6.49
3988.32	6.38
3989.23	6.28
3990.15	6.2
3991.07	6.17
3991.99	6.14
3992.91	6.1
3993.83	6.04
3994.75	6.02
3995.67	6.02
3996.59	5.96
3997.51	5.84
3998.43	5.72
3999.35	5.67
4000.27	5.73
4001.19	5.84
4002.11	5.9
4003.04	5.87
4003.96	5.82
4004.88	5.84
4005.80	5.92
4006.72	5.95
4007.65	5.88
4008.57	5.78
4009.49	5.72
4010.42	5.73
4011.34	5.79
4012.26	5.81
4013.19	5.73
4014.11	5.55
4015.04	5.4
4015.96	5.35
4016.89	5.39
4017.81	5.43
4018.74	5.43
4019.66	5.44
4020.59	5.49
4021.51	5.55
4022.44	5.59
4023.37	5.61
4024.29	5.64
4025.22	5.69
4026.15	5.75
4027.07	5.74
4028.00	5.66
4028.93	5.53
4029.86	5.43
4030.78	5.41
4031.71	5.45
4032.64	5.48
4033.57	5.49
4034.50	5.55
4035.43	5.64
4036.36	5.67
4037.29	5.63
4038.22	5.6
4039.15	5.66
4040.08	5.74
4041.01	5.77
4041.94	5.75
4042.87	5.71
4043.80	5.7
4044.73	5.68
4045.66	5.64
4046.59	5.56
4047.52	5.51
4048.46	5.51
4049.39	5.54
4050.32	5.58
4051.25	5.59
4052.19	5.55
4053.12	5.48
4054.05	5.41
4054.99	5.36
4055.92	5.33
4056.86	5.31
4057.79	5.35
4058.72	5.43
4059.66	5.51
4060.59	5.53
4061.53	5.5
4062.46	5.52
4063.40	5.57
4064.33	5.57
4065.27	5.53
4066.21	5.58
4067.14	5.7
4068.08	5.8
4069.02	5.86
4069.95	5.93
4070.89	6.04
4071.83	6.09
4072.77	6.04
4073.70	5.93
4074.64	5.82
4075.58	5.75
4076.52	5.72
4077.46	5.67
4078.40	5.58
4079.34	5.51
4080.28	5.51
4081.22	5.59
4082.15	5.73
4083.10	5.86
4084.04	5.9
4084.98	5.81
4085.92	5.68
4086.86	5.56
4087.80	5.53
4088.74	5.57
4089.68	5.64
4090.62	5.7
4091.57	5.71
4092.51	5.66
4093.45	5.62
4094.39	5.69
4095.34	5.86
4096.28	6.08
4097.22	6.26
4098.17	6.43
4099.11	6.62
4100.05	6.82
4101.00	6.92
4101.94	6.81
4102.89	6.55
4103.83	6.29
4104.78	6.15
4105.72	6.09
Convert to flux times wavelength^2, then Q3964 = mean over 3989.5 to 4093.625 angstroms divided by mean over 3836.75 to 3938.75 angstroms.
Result 0.86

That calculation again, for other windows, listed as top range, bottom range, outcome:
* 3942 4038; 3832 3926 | 0.88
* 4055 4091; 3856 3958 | 0.88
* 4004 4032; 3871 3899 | 0.79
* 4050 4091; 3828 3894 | 0.82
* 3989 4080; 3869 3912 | 0.81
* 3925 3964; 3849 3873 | 0.76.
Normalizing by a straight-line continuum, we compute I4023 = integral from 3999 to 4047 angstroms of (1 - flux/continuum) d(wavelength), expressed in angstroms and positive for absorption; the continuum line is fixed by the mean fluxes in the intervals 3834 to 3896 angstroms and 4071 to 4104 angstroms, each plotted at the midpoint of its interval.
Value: 6.0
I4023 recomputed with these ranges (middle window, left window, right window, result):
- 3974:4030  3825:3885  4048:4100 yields 4.2 angstroms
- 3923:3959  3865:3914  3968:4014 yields 4.2 angstroms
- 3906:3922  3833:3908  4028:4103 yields 1.4 angstroms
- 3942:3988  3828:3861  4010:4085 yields -2.2 angstroms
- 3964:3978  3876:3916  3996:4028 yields -1.6 angstroms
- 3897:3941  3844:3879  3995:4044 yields 5.3 angstroms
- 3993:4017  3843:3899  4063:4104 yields 2.9 angstroms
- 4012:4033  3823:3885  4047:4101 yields 2.1 angstroms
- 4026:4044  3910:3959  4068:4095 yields 0.8 angstroms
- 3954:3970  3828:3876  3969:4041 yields -1.1 angstroms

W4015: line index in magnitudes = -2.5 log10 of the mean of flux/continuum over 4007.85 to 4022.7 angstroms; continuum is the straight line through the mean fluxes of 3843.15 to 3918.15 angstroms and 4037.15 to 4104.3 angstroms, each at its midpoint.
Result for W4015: 0.13 mag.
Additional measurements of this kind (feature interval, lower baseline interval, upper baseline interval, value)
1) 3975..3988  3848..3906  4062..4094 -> 0.09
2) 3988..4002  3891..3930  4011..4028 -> -0.03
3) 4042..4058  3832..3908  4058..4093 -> 0.08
